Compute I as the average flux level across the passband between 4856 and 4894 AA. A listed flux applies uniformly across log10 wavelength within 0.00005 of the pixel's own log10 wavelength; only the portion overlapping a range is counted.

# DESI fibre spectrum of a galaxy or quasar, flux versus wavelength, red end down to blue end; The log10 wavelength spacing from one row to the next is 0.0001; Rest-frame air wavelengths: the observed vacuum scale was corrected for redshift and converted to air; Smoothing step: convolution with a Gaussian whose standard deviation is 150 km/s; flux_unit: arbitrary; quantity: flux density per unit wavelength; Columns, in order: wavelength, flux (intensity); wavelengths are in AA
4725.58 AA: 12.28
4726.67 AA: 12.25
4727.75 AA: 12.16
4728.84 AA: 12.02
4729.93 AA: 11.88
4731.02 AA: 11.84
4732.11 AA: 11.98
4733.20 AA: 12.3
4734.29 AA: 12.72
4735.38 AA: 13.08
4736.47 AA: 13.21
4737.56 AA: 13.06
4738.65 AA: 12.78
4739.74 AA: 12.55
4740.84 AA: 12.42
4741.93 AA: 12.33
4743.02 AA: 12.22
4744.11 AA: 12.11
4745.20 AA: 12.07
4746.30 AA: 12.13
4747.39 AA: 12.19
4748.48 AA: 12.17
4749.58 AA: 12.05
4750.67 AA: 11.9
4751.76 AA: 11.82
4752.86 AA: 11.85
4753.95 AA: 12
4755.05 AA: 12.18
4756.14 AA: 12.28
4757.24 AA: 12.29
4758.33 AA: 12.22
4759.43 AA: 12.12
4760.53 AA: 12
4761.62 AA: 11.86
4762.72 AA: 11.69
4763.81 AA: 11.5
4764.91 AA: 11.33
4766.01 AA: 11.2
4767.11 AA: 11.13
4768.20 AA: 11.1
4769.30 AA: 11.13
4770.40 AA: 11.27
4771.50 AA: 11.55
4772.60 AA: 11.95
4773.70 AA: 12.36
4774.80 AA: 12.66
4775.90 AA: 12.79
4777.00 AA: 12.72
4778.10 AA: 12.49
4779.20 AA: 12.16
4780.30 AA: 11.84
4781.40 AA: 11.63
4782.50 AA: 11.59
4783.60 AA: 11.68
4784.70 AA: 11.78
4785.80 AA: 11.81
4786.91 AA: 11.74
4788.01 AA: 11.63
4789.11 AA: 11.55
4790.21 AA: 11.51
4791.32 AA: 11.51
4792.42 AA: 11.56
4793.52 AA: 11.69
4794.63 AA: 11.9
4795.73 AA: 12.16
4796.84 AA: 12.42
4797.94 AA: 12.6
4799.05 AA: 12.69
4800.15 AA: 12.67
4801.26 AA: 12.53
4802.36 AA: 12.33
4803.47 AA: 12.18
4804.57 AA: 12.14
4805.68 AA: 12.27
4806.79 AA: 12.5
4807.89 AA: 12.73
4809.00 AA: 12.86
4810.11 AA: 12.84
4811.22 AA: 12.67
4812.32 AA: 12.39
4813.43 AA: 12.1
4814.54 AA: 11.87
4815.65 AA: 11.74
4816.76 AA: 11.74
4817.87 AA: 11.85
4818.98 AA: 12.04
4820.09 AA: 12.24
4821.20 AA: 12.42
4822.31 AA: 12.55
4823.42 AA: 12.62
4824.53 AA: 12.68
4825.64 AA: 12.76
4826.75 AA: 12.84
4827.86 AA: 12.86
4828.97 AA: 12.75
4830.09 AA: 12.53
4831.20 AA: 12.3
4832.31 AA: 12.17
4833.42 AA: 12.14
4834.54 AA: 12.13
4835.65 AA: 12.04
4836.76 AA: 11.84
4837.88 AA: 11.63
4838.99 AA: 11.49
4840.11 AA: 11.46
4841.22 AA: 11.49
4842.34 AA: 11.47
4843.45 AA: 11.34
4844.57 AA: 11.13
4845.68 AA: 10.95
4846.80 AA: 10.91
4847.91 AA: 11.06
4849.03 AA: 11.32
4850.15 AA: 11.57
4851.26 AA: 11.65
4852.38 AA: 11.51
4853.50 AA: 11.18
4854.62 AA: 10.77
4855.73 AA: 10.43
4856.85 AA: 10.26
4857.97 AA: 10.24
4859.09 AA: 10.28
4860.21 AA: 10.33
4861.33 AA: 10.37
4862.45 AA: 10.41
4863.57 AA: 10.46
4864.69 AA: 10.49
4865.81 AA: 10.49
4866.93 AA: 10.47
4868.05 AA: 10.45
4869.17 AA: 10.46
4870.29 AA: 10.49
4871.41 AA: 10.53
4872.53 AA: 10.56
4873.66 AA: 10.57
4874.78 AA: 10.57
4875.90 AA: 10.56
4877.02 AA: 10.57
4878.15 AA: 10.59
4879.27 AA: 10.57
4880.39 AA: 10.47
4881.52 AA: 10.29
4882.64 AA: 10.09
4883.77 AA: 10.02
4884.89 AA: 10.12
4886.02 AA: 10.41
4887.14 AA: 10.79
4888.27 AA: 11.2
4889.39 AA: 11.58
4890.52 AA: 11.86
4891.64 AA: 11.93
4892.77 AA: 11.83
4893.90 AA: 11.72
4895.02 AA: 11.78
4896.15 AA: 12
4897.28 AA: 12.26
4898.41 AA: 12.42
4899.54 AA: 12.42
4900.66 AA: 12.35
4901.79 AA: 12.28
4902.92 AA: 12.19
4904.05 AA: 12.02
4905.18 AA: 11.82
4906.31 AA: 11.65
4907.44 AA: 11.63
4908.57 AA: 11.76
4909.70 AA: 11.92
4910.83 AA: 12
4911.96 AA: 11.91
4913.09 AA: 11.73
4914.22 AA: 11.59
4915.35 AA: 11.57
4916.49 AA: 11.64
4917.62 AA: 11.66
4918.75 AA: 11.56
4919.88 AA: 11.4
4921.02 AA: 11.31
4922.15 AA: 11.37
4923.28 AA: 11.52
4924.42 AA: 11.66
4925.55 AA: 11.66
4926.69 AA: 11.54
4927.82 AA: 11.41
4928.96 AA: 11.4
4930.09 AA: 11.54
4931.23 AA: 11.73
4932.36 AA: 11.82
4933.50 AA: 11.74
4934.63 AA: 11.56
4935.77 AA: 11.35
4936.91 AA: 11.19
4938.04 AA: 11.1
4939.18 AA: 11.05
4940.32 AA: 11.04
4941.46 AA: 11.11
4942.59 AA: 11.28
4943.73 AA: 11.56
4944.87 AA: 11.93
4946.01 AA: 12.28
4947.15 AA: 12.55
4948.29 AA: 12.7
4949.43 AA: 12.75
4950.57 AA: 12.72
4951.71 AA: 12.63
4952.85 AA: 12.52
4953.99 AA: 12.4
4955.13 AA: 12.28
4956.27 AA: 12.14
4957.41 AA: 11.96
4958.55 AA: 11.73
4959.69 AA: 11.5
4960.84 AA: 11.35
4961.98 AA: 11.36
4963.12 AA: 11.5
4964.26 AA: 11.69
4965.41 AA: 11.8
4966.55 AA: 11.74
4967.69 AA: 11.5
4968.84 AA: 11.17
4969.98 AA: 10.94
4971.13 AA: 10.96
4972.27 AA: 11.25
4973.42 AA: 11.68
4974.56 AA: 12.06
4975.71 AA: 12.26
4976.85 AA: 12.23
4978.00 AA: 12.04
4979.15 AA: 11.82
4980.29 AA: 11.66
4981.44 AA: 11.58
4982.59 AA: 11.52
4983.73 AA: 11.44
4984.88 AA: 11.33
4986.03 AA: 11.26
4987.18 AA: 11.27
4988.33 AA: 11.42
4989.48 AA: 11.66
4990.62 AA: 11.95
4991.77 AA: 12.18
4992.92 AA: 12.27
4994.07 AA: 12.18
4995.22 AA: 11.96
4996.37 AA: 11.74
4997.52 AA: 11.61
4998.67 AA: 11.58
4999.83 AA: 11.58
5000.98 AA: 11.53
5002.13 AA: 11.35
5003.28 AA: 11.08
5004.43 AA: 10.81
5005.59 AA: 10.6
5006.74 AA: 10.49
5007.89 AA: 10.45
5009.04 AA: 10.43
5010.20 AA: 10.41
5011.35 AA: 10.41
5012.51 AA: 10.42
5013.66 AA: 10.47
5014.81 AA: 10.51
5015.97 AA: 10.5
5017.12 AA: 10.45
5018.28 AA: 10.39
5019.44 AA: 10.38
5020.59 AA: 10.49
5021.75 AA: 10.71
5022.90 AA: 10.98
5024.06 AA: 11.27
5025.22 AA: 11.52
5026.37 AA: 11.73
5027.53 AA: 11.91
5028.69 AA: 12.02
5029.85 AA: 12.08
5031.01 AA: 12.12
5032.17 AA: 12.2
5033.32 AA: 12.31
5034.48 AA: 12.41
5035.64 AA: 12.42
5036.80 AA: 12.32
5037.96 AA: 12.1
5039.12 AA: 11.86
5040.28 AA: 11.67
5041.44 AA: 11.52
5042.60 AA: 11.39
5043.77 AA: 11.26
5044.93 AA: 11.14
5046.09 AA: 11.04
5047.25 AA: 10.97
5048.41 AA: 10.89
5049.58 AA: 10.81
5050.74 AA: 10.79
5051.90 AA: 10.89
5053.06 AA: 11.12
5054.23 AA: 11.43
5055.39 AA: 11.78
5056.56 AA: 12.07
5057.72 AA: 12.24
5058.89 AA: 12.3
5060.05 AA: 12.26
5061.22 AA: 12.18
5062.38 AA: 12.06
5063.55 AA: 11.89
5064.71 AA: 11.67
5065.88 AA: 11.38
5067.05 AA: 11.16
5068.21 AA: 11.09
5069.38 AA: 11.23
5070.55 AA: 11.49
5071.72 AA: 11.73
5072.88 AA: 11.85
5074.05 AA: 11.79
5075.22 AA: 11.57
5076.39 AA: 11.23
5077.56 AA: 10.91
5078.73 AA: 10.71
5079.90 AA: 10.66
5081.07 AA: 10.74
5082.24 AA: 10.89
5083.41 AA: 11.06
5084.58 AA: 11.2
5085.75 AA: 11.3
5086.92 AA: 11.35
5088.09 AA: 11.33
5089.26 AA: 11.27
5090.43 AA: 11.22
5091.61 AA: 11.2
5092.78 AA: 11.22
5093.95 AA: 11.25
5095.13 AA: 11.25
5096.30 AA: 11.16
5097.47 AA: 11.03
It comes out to 10.6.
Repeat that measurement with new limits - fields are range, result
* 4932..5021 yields 11.5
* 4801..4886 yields 11.4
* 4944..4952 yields 12.5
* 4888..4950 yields 11.7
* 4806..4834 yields 12.4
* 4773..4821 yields 12.1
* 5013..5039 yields 11.4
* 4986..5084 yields 11.4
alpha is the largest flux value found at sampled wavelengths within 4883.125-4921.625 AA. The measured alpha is 12.42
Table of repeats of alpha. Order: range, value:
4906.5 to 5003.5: 12.75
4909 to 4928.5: 12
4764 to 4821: 12.86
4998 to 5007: 11.58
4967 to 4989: 12.26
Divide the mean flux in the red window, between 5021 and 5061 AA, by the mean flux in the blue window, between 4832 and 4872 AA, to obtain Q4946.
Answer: 1.1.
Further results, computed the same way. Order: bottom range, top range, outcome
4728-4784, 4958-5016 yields 0.94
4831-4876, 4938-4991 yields 1.07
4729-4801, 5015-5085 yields 0.95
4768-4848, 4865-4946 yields 0.94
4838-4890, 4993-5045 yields 1.05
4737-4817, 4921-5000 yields 0.97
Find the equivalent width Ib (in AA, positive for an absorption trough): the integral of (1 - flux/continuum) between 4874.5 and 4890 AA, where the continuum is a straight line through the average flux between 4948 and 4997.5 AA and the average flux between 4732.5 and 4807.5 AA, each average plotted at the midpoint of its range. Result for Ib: 1.8 AA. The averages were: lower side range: 12.1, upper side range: 11.8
